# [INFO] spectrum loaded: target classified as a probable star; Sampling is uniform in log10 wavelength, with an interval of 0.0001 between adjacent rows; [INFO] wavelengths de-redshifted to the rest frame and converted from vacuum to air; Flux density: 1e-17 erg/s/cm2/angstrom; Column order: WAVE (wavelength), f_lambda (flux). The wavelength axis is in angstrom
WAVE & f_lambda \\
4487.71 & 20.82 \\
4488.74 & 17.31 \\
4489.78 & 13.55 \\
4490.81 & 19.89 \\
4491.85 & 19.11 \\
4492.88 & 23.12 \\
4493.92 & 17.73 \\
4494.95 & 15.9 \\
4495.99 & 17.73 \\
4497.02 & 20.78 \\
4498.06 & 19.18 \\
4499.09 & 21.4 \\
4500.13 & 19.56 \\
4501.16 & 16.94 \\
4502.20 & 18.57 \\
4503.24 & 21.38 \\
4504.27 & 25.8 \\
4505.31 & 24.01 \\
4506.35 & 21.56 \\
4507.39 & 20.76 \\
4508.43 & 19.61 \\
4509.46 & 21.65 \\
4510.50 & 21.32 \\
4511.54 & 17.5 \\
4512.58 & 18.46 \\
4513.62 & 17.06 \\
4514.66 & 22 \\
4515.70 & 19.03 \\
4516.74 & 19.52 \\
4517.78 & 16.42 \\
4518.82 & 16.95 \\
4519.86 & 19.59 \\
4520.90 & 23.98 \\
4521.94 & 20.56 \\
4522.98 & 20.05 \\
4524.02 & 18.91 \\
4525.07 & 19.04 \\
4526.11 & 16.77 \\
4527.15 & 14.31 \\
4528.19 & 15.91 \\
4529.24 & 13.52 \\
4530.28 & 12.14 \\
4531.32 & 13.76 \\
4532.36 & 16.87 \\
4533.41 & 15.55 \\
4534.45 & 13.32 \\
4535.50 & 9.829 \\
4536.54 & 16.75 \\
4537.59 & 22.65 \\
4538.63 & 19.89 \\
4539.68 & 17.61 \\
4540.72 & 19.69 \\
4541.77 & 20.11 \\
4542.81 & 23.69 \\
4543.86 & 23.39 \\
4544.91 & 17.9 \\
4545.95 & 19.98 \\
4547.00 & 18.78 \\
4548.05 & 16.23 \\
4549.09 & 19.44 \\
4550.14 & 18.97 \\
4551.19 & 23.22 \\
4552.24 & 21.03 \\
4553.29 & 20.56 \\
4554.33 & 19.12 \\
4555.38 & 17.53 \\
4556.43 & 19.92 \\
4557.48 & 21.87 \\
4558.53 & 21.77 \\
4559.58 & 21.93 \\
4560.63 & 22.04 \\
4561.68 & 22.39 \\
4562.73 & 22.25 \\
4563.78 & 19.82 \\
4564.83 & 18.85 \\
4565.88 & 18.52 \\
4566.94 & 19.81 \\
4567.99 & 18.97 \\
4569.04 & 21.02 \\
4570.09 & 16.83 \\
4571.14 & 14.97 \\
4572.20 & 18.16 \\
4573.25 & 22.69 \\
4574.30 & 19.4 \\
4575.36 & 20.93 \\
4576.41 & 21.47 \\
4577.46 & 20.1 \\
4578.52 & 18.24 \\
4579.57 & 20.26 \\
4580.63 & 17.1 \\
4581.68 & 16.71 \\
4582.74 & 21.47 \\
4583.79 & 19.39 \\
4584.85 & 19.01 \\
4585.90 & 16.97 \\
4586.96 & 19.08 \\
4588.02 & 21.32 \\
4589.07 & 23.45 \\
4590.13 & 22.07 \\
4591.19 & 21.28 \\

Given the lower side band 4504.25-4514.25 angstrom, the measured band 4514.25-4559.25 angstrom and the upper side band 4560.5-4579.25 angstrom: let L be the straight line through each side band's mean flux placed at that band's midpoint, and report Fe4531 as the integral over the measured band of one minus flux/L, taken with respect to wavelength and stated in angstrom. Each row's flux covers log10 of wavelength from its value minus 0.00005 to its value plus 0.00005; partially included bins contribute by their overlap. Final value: 3.6 angstrom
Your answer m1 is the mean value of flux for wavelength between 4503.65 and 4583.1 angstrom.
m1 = 19.2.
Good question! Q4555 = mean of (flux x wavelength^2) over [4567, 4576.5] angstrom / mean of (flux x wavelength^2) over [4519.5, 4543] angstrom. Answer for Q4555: 1.12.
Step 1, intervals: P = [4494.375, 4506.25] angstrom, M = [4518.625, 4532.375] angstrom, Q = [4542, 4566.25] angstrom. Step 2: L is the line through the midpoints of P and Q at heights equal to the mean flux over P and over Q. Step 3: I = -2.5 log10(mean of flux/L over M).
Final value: 0.17 mag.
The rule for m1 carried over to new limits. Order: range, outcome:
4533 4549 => 18.4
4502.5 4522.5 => 20.4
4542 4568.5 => 20.3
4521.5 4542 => 16.8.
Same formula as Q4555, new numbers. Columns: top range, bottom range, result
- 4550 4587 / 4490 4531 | 1.06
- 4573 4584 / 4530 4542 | 1.22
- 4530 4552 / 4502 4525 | 0.91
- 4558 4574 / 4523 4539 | 1.27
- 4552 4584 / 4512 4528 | 1.08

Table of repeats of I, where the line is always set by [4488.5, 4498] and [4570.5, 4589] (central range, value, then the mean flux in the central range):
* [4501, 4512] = -0.133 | 21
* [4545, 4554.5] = -0.036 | 19.7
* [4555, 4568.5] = -0.072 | 20.5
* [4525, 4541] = 0.179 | 16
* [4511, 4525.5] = -0.031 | 19.2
